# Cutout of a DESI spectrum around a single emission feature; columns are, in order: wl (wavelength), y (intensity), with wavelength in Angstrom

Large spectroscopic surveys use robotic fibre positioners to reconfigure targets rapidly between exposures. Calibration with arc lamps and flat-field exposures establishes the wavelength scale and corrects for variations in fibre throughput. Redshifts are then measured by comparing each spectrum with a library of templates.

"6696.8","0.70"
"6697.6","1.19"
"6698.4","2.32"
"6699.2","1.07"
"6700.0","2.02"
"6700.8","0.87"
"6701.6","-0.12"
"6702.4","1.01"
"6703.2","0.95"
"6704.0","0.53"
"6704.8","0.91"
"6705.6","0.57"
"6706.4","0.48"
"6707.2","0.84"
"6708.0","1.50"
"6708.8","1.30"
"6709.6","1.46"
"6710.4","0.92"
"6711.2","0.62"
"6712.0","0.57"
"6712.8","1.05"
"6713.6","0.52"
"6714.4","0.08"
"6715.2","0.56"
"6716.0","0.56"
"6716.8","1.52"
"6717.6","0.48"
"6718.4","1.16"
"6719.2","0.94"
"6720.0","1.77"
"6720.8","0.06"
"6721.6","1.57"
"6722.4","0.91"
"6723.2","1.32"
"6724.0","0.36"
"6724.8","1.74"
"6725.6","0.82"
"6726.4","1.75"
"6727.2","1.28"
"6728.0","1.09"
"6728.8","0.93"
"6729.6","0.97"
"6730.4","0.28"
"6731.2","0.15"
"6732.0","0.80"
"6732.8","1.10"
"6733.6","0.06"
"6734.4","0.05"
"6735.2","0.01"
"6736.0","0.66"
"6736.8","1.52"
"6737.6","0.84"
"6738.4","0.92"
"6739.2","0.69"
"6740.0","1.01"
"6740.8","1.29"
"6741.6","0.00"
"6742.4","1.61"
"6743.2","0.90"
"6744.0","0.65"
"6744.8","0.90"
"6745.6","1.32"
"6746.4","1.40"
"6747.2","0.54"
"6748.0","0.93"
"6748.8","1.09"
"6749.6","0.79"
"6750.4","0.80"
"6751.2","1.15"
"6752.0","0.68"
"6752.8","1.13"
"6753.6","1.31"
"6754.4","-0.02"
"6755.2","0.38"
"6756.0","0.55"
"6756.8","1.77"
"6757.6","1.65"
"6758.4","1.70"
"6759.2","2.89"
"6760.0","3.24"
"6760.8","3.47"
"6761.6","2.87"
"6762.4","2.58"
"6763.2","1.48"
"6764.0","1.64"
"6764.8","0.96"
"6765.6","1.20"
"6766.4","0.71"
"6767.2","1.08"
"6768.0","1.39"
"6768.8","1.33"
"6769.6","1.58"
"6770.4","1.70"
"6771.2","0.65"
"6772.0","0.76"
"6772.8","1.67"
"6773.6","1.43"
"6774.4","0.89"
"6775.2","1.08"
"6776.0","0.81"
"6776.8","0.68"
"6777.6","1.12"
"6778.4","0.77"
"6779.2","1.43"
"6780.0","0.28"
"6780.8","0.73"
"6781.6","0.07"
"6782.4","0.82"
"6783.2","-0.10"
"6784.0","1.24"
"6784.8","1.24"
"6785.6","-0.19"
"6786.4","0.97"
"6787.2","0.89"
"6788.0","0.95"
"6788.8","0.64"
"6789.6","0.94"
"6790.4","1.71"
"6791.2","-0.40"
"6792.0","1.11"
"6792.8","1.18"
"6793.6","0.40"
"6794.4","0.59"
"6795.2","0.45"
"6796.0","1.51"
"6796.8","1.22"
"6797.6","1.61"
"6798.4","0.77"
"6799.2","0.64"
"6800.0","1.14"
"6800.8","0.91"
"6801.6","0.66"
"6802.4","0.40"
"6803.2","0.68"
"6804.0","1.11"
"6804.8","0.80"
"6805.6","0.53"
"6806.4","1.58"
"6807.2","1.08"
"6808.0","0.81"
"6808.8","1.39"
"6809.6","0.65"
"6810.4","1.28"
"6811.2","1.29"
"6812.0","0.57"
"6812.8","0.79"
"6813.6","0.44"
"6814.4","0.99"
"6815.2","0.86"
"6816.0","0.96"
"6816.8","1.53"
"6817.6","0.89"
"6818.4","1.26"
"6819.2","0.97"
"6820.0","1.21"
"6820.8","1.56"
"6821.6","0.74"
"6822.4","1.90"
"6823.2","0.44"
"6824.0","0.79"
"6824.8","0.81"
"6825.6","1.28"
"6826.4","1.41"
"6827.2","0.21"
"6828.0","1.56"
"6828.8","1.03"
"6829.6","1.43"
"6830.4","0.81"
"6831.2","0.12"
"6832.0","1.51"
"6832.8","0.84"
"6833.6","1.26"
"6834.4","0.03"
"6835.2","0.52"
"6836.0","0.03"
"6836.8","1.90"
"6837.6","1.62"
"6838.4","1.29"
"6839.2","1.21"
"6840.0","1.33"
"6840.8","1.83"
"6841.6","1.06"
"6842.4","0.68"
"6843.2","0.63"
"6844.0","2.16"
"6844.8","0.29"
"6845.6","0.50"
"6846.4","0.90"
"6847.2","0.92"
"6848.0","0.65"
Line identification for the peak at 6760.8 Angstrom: [O III] 5007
